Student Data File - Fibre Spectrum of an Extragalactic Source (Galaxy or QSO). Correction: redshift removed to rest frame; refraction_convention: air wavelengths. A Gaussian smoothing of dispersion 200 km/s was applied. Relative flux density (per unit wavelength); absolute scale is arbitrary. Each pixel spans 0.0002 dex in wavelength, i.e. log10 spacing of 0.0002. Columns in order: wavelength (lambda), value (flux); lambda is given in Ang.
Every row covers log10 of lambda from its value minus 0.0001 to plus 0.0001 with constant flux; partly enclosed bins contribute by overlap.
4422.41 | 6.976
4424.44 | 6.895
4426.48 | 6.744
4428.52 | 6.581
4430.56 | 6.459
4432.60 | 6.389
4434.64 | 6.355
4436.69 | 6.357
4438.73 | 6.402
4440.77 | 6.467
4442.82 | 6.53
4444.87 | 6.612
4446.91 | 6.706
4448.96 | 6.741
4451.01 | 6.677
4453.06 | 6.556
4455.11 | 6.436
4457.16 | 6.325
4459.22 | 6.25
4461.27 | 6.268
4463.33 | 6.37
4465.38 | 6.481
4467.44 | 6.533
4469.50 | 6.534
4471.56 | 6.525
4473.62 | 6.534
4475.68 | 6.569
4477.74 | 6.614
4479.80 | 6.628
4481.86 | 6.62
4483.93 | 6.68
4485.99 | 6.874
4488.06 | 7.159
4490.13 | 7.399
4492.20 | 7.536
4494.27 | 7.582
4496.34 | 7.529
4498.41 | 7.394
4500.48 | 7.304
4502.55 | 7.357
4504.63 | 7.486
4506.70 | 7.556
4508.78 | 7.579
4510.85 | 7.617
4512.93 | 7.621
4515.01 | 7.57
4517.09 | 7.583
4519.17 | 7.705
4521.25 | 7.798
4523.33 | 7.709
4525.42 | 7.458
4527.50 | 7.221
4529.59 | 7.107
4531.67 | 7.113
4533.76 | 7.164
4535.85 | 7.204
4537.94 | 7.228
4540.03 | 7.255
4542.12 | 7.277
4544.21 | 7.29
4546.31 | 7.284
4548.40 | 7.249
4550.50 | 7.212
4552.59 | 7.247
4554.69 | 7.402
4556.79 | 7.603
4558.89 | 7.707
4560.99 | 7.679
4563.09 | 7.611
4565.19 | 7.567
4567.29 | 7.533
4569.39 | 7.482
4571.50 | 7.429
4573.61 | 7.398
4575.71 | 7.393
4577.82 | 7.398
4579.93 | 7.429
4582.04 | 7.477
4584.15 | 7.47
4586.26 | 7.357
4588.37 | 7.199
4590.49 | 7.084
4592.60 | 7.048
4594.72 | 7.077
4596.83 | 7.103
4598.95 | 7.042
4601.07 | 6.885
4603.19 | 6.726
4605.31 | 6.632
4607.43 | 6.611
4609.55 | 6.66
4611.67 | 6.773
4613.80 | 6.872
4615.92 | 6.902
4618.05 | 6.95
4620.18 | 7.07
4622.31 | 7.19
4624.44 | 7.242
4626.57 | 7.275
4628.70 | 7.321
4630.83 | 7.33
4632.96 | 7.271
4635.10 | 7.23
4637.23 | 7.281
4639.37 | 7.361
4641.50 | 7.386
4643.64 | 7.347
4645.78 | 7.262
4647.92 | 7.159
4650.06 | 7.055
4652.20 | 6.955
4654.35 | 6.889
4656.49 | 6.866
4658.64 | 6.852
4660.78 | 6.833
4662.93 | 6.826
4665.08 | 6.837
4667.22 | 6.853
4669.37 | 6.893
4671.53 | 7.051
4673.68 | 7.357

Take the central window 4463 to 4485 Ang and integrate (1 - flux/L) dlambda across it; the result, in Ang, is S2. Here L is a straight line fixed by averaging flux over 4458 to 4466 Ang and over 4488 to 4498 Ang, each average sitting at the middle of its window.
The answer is 0.7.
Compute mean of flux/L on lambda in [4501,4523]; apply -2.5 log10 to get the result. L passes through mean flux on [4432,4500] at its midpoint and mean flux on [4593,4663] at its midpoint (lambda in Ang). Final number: -0.12 mag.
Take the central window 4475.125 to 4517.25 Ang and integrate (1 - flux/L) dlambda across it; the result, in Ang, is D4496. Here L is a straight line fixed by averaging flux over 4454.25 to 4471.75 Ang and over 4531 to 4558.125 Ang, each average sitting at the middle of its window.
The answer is -3.0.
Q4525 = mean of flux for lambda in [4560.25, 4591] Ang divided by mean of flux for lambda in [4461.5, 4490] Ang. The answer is 1.12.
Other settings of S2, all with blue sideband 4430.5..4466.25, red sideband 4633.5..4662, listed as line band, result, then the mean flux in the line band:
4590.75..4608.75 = 0.2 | 6.9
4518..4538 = -1.9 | 7.38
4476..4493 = -0.9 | 6.92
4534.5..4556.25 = -1.6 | 7.27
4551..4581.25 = -2.8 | 7.49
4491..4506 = -1.9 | 7.46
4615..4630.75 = -0.3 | 7.15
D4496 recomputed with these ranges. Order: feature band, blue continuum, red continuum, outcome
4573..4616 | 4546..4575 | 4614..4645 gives 1.6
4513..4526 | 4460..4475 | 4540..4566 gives -1.1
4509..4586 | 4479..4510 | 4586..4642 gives -2.8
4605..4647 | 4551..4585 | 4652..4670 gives -0.1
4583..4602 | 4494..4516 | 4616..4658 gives 0.4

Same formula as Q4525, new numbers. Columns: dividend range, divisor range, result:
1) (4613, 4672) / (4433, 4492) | 1.08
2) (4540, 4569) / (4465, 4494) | 1.09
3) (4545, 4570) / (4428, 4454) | 1.14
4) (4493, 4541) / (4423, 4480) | 1.14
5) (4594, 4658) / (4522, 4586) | 0.96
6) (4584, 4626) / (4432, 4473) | 1.08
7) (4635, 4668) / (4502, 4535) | 0.94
